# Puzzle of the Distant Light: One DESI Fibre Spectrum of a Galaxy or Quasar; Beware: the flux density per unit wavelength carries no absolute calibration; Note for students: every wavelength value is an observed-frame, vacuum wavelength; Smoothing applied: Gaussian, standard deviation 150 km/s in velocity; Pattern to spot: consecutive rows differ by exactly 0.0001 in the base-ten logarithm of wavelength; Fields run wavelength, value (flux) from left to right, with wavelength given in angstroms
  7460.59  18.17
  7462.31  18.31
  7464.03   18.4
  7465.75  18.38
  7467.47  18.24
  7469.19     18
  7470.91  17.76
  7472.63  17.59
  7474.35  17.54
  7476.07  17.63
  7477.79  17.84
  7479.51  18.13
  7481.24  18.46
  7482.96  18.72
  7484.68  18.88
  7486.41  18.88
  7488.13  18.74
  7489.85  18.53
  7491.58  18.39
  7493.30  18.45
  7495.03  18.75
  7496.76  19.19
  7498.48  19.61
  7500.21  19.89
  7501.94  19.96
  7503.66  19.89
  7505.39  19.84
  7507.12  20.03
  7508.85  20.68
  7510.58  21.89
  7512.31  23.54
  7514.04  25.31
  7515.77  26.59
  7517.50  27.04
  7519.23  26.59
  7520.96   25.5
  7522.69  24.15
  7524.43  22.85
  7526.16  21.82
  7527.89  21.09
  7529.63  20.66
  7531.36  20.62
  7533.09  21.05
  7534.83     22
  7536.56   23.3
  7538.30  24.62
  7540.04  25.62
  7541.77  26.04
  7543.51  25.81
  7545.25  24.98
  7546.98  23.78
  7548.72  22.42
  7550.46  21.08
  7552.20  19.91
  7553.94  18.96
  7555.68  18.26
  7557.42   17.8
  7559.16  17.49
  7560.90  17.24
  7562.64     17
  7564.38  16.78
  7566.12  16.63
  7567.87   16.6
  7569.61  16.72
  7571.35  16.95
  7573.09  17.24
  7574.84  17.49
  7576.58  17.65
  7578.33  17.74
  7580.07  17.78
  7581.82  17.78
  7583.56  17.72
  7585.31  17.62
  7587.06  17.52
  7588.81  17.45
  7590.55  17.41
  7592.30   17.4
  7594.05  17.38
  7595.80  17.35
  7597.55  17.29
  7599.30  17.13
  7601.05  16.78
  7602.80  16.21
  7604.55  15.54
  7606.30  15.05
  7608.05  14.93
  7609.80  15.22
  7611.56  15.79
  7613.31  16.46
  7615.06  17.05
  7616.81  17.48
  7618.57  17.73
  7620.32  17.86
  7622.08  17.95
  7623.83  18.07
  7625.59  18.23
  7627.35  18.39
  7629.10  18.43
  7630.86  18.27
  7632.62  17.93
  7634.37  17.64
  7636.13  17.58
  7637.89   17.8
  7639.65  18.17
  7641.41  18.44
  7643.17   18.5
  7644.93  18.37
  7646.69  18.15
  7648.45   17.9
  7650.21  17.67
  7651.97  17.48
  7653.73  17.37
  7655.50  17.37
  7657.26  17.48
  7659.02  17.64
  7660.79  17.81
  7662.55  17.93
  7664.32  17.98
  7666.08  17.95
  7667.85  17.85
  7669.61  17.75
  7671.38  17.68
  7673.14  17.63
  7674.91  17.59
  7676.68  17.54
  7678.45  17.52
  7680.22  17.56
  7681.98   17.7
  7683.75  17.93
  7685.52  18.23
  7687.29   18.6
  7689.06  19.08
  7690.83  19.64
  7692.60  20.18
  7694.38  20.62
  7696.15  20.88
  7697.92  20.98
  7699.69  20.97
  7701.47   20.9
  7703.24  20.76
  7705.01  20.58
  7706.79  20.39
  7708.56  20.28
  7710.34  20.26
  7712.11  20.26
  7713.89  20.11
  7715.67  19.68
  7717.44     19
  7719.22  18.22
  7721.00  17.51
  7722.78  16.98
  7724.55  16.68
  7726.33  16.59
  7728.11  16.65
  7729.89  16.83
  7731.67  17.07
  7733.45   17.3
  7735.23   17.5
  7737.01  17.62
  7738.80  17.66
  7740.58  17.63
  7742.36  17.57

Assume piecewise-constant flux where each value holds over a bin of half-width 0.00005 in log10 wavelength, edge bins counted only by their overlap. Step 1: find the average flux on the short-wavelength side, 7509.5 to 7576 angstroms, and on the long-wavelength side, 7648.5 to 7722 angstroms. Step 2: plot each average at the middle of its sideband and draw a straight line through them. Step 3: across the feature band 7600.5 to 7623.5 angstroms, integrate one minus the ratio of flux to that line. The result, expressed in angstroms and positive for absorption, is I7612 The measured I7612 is 4.1 angstroms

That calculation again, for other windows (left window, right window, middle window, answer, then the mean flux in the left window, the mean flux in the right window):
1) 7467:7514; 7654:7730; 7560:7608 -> 4.8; 19.2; 18.7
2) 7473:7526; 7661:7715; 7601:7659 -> 6.5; 20.7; 19.1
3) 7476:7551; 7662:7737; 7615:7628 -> 1.3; 21.6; 18.6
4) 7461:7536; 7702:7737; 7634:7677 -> 2.9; 20.4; 18.6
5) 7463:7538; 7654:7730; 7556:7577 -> 2.9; 20.5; 18.7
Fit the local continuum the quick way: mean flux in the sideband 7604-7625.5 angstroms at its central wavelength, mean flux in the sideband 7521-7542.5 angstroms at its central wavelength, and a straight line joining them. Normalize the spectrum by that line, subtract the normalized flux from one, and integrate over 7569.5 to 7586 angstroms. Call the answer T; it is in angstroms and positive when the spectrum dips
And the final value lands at 1.6 angstroms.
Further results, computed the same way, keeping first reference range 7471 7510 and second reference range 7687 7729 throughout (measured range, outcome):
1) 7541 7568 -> -1.5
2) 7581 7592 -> 0.9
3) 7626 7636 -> 0.6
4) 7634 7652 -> 1.2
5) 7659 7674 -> 1.2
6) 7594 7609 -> 2.2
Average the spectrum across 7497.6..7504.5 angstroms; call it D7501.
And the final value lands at 19.9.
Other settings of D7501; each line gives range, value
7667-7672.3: 17.8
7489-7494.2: 18.4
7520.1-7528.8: 23.1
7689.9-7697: 20.3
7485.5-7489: 18.8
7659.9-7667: 17.9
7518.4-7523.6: 25.4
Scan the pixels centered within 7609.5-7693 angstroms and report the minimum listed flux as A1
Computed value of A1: 15.22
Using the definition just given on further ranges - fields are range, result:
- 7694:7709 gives 20.28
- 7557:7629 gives 14.93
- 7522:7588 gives 16.6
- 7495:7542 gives 18.75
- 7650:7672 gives 17.37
